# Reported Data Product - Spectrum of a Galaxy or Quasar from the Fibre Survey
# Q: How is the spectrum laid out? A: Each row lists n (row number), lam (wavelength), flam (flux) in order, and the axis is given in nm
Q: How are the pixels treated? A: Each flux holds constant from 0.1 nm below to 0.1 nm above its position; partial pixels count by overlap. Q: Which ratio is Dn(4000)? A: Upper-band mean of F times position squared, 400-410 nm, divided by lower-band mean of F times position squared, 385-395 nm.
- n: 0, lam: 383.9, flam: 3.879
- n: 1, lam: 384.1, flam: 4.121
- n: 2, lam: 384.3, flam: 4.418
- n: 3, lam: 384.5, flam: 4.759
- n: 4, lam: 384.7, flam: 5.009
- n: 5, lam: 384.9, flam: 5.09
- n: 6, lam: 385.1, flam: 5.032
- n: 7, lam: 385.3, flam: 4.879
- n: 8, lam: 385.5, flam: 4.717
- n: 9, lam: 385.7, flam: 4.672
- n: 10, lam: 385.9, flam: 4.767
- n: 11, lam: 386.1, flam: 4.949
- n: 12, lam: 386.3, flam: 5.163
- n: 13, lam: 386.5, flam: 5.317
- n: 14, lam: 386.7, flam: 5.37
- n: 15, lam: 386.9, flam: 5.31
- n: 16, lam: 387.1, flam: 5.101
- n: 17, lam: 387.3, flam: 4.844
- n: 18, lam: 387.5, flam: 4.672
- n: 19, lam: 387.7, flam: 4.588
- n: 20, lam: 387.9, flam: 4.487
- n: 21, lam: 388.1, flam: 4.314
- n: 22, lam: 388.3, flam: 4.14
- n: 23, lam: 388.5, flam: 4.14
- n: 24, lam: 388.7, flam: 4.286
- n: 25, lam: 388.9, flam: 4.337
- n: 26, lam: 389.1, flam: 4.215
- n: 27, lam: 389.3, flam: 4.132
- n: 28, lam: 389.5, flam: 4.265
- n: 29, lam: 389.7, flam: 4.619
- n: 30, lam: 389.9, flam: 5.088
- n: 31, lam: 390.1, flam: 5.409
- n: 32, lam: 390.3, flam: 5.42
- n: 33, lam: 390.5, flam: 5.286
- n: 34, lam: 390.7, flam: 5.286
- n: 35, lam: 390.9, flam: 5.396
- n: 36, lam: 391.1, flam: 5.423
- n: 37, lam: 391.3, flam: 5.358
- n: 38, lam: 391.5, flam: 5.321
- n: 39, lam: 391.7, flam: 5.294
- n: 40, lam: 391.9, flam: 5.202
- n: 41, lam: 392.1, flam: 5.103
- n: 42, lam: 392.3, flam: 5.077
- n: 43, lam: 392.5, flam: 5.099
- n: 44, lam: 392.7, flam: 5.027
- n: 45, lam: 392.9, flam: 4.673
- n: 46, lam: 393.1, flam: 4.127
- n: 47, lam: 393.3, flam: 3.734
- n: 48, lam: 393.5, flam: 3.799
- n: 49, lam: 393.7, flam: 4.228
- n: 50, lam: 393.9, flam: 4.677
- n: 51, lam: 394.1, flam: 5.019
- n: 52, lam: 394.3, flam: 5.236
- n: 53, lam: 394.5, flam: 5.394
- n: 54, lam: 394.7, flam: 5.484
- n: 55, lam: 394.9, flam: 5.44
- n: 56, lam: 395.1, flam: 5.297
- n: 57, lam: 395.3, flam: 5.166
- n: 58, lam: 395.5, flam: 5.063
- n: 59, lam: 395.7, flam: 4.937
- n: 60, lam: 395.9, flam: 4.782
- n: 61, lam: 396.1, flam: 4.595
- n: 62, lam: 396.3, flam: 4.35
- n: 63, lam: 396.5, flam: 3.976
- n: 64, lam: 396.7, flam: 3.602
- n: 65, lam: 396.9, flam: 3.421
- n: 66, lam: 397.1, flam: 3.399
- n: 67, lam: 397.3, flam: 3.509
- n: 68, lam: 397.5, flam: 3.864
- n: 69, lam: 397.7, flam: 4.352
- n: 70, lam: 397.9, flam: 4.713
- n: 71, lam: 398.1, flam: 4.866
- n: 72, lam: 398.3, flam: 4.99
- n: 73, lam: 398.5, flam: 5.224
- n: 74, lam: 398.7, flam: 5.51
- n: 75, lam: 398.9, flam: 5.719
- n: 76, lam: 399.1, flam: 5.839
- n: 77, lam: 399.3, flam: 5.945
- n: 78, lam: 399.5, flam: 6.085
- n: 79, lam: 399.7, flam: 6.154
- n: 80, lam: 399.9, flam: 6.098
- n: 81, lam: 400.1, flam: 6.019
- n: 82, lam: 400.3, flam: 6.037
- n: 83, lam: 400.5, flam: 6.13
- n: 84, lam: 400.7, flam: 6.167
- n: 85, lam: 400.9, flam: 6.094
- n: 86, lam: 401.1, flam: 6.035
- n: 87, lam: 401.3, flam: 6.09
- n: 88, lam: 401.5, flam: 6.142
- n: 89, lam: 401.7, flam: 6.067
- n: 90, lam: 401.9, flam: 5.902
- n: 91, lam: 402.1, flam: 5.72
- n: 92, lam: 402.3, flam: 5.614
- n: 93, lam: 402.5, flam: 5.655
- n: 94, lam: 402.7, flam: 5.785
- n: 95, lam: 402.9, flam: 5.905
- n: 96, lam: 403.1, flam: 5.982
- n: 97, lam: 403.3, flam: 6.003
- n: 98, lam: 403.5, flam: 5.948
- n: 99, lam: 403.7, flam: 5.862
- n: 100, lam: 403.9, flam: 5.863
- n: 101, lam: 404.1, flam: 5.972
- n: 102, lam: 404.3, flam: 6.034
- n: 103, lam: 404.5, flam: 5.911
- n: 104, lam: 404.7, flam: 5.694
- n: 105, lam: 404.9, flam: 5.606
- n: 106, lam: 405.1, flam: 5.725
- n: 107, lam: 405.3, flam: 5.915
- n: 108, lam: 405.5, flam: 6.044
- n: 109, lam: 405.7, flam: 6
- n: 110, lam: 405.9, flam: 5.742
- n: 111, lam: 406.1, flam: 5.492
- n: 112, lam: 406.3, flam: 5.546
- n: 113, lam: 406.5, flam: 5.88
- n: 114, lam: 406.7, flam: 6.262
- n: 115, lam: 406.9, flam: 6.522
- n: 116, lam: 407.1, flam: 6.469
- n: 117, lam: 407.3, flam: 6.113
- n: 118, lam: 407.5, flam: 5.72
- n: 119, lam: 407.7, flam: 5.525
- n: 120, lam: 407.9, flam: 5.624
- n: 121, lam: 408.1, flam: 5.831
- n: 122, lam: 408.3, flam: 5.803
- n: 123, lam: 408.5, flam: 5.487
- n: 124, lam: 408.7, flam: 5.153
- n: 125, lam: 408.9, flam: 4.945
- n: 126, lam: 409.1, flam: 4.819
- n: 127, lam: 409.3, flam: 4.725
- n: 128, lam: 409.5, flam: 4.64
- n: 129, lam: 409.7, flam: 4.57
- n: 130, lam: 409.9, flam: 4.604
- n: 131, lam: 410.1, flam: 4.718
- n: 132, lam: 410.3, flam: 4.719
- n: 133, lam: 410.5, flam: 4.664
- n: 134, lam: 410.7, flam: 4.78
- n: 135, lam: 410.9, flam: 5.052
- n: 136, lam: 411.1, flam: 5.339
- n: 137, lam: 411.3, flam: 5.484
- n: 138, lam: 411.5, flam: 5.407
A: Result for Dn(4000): 1.27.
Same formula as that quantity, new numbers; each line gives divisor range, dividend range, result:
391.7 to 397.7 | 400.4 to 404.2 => 1.34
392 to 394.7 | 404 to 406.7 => 1.31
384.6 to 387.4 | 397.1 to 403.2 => 1.19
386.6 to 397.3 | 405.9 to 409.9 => 1.26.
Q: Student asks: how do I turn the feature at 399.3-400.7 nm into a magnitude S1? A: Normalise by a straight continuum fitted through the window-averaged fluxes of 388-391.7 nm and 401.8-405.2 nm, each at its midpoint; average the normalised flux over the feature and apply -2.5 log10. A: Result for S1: -0.095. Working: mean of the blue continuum 4.82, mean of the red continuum 5.83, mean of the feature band 6.08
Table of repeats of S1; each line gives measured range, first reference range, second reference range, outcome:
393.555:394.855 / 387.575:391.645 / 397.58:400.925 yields 0.04 mag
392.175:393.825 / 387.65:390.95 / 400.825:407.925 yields 0.11 mag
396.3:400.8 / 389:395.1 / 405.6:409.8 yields 0.03 mag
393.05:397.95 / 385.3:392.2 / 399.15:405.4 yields 0.20 mag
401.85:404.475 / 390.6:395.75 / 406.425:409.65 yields -0.09 mag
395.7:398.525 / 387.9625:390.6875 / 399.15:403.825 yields 0.27 mag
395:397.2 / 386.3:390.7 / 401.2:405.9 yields 0.20 mag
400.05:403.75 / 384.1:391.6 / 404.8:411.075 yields -0.13 mag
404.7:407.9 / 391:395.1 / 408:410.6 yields -0.18 mag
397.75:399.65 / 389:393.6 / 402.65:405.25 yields 0.01 mag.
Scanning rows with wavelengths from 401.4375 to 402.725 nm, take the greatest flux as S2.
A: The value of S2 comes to 6.142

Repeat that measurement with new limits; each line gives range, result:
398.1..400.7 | 6.167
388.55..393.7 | 5.423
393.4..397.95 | 5.484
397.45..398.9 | 5.719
